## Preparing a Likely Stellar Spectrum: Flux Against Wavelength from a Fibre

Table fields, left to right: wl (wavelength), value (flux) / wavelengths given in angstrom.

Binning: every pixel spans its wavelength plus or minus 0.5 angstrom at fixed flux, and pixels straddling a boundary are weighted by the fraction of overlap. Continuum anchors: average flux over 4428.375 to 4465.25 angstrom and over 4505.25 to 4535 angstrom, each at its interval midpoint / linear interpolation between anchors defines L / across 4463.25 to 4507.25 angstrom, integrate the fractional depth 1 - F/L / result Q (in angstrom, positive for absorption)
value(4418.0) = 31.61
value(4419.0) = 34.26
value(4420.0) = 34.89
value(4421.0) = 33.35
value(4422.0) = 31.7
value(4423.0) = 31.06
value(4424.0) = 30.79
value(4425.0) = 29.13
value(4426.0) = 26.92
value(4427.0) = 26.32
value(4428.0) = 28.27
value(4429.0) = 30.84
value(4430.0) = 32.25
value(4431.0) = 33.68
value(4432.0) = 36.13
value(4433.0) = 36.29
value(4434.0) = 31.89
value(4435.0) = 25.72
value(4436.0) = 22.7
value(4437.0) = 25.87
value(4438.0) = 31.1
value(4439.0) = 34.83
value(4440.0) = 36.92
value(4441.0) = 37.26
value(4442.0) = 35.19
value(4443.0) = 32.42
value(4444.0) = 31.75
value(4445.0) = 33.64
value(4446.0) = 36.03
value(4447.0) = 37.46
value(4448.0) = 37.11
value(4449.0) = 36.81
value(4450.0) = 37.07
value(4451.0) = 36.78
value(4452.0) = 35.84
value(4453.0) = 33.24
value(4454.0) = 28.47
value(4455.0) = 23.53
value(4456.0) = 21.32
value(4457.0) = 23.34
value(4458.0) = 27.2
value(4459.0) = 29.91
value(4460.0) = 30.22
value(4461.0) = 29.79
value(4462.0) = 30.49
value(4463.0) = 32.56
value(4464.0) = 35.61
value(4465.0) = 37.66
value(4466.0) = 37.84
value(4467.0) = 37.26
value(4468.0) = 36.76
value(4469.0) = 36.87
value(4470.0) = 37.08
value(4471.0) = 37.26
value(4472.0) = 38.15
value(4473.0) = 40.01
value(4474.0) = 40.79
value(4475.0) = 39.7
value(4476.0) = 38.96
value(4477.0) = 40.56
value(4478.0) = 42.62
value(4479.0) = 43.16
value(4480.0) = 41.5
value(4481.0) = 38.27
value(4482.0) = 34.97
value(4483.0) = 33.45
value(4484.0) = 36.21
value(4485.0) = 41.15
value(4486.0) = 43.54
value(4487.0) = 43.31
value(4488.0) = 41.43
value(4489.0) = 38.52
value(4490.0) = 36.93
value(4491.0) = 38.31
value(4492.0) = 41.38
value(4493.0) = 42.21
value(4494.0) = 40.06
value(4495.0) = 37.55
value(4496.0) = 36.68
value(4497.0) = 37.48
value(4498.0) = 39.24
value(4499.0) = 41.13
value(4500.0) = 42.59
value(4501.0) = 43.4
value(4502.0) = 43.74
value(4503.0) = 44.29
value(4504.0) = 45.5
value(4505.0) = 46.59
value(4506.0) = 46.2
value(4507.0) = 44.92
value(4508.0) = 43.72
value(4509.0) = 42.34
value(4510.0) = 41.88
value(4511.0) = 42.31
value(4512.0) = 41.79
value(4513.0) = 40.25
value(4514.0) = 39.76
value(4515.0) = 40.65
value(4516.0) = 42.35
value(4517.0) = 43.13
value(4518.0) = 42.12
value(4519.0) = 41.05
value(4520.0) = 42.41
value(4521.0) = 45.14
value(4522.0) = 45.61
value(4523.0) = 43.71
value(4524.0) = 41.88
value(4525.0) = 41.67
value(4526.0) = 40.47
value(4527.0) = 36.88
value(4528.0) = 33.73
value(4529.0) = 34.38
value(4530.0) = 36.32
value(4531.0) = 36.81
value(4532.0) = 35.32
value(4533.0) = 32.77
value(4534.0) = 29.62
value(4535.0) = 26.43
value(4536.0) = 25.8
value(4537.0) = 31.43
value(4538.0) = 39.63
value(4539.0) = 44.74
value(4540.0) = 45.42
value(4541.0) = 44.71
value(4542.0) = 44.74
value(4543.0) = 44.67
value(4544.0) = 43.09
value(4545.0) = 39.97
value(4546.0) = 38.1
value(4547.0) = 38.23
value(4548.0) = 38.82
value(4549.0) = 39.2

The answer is -4.4 angstrom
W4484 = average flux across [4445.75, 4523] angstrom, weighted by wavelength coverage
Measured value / 38.5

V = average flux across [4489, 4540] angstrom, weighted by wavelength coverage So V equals 39.9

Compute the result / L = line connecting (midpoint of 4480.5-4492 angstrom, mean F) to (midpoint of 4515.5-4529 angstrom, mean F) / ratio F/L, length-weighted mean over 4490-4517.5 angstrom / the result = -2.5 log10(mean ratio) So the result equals -0.05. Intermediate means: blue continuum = 38.9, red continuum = 41.3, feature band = 41.7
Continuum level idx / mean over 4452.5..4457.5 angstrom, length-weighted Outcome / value 26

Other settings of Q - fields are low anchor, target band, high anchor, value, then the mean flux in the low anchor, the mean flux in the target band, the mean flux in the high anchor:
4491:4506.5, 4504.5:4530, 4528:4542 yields -1.9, 41.8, 41.7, 35.9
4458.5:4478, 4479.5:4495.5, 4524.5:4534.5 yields -1.4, 36.3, 39.3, 35.8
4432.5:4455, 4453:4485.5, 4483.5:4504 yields 1.8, 33.2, 35.1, 40.6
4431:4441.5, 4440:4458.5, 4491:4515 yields 0.7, 32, 32.6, 41.9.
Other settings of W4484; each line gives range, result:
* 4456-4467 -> 31.3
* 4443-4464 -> 31.7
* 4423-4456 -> 32.1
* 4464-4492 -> 39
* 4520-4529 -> 40.8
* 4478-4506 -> 40.6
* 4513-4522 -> 42.2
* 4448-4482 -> 35.1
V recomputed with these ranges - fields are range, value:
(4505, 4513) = 43.3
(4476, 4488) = 39.9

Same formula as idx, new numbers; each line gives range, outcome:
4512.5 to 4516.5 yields 40.8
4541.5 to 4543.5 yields 44.7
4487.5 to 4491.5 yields 38.8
